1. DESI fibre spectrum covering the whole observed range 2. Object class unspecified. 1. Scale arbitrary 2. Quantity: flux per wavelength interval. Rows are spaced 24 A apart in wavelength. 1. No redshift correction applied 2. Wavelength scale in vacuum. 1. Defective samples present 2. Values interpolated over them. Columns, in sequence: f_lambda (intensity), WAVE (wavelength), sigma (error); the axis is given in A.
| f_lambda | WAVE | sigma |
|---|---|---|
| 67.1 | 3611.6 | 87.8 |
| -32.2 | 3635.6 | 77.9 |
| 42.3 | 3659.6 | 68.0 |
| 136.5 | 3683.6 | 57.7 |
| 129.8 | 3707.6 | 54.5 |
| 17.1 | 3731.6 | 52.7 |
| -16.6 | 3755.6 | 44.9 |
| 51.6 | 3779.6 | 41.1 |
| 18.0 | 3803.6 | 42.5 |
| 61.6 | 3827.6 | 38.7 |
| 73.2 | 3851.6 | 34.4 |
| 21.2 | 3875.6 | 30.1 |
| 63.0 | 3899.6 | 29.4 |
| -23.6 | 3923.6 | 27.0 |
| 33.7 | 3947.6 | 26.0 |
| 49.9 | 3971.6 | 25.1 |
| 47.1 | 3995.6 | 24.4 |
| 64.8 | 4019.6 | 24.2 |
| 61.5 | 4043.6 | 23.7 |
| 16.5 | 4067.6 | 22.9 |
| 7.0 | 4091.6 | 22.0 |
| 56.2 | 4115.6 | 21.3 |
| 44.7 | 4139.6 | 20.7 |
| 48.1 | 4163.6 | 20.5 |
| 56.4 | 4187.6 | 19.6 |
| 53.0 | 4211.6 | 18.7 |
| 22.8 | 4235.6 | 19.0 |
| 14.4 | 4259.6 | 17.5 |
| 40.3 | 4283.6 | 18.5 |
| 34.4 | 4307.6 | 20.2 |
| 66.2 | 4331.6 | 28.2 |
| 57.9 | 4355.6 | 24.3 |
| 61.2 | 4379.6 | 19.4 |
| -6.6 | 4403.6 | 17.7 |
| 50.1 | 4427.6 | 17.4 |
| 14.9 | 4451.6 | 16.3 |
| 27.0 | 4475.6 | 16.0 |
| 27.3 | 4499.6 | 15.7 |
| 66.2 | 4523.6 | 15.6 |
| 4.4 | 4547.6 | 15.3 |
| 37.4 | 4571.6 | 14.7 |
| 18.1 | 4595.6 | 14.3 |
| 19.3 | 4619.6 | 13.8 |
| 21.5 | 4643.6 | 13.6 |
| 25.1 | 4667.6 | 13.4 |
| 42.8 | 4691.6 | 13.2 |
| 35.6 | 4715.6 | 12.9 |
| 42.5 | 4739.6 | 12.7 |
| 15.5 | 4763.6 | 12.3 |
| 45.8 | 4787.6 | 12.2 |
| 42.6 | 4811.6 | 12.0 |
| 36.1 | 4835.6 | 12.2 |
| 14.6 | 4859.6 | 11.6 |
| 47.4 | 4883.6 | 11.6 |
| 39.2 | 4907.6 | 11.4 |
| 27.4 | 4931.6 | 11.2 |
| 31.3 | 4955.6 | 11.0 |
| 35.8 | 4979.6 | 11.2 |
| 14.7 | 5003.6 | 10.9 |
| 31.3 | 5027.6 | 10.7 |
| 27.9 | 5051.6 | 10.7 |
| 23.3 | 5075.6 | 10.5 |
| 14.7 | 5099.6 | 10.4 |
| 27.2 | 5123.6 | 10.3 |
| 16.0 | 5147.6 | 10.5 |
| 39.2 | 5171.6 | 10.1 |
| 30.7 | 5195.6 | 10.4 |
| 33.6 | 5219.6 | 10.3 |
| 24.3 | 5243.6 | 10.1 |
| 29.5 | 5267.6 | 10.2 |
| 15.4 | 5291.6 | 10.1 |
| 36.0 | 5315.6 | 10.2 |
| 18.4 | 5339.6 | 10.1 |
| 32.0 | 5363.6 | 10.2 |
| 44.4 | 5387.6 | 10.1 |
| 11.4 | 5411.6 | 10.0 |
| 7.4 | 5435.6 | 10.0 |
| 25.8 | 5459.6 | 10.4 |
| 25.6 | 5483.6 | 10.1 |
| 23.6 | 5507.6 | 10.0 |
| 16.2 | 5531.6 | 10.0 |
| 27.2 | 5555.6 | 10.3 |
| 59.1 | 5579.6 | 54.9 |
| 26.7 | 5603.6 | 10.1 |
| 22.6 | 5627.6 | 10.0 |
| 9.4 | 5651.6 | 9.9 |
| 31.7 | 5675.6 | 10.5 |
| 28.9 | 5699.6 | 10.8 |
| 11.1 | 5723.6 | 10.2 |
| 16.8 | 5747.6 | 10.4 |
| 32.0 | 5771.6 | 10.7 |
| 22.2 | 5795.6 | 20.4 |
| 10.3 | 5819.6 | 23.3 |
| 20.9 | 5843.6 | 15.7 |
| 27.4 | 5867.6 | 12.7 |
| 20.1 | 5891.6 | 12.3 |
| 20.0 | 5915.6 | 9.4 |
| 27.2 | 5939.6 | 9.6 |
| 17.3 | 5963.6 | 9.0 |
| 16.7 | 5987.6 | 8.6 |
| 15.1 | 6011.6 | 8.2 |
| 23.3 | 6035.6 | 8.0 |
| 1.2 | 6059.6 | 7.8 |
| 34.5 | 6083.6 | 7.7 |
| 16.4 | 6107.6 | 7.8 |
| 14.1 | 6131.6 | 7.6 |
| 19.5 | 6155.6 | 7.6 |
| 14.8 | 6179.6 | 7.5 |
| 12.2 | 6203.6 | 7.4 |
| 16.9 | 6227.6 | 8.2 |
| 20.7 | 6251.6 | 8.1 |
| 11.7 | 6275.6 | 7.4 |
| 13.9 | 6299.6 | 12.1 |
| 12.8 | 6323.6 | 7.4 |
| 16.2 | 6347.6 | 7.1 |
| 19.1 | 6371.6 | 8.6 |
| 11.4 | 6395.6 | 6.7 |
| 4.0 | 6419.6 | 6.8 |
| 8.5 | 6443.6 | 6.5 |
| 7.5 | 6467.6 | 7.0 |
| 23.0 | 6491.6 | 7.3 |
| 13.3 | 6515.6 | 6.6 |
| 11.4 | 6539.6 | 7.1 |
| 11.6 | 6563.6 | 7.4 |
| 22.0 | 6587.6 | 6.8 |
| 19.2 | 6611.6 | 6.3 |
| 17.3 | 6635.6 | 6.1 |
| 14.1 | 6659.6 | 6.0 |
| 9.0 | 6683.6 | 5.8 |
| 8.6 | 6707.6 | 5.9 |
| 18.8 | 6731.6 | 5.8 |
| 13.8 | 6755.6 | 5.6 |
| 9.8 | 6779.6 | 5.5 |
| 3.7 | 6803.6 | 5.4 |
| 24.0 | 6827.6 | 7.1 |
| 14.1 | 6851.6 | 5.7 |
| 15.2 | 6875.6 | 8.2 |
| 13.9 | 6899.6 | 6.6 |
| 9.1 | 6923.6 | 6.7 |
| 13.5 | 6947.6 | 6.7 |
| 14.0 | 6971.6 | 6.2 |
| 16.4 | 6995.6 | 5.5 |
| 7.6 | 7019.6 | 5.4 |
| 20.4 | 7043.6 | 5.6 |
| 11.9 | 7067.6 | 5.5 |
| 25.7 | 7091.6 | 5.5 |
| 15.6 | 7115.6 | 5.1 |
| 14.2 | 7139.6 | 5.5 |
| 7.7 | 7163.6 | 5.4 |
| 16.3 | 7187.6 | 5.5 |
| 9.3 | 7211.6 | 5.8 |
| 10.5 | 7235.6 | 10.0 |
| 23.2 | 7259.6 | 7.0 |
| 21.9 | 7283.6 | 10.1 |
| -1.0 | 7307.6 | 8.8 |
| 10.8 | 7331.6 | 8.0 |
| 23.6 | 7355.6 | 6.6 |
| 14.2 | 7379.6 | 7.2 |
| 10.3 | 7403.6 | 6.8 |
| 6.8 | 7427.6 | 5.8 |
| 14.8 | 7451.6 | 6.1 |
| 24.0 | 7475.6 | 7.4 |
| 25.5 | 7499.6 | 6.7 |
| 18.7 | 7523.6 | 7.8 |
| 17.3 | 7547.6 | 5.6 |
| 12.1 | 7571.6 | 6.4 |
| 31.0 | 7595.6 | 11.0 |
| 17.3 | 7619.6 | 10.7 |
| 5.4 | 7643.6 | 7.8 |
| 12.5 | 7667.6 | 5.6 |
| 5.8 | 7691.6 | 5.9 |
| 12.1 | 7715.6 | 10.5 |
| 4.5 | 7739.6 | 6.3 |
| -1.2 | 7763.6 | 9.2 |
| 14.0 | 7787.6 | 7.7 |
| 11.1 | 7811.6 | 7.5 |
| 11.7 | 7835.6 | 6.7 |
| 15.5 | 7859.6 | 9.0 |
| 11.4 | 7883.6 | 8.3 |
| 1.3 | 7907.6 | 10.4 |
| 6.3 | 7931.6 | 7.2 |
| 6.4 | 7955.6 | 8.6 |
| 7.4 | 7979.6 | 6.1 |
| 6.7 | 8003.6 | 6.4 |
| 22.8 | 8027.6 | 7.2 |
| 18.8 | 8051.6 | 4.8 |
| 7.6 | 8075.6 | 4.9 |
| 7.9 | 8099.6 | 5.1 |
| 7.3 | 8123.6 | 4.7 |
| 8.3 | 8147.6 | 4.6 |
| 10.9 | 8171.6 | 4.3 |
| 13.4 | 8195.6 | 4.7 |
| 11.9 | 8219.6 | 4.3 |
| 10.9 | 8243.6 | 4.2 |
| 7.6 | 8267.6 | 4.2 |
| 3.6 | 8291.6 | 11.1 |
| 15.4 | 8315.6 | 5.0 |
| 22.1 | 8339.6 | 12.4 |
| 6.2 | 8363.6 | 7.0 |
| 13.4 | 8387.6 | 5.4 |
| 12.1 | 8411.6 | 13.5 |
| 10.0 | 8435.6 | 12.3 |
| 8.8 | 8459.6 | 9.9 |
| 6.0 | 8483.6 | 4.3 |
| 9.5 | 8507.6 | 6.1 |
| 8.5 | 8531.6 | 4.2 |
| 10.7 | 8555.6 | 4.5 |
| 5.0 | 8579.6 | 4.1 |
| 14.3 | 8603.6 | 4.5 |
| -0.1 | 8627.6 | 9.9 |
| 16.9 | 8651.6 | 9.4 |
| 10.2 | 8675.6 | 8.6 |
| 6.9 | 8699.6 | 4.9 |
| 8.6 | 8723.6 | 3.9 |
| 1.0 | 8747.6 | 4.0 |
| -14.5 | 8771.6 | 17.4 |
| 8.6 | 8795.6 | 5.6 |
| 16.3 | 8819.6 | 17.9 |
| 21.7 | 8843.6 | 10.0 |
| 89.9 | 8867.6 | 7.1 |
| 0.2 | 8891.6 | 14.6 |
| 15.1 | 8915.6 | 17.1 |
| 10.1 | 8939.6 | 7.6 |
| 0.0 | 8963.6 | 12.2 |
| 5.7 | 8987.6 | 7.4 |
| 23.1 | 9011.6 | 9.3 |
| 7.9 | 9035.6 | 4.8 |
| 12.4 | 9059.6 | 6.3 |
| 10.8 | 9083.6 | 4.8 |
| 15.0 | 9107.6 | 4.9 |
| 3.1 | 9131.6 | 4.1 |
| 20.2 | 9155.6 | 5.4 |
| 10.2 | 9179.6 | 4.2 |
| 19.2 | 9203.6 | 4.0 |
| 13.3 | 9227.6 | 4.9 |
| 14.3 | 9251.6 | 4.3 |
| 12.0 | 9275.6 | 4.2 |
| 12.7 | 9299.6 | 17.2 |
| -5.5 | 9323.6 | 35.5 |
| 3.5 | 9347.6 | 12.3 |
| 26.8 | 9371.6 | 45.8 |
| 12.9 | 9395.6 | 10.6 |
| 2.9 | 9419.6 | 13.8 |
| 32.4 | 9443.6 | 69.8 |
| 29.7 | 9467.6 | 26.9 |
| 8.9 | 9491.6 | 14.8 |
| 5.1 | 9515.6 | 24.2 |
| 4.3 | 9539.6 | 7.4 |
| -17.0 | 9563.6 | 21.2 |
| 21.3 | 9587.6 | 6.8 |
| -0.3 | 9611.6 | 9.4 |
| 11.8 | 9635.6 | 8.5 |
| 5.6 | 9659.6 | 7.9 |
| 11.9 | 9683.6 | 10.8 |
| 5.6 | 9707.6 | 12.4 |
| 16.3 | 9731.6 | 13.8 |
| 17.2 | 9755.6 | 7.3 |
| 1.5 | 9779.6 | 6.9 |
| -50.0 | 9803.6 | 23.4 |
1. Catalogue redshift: 1.377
